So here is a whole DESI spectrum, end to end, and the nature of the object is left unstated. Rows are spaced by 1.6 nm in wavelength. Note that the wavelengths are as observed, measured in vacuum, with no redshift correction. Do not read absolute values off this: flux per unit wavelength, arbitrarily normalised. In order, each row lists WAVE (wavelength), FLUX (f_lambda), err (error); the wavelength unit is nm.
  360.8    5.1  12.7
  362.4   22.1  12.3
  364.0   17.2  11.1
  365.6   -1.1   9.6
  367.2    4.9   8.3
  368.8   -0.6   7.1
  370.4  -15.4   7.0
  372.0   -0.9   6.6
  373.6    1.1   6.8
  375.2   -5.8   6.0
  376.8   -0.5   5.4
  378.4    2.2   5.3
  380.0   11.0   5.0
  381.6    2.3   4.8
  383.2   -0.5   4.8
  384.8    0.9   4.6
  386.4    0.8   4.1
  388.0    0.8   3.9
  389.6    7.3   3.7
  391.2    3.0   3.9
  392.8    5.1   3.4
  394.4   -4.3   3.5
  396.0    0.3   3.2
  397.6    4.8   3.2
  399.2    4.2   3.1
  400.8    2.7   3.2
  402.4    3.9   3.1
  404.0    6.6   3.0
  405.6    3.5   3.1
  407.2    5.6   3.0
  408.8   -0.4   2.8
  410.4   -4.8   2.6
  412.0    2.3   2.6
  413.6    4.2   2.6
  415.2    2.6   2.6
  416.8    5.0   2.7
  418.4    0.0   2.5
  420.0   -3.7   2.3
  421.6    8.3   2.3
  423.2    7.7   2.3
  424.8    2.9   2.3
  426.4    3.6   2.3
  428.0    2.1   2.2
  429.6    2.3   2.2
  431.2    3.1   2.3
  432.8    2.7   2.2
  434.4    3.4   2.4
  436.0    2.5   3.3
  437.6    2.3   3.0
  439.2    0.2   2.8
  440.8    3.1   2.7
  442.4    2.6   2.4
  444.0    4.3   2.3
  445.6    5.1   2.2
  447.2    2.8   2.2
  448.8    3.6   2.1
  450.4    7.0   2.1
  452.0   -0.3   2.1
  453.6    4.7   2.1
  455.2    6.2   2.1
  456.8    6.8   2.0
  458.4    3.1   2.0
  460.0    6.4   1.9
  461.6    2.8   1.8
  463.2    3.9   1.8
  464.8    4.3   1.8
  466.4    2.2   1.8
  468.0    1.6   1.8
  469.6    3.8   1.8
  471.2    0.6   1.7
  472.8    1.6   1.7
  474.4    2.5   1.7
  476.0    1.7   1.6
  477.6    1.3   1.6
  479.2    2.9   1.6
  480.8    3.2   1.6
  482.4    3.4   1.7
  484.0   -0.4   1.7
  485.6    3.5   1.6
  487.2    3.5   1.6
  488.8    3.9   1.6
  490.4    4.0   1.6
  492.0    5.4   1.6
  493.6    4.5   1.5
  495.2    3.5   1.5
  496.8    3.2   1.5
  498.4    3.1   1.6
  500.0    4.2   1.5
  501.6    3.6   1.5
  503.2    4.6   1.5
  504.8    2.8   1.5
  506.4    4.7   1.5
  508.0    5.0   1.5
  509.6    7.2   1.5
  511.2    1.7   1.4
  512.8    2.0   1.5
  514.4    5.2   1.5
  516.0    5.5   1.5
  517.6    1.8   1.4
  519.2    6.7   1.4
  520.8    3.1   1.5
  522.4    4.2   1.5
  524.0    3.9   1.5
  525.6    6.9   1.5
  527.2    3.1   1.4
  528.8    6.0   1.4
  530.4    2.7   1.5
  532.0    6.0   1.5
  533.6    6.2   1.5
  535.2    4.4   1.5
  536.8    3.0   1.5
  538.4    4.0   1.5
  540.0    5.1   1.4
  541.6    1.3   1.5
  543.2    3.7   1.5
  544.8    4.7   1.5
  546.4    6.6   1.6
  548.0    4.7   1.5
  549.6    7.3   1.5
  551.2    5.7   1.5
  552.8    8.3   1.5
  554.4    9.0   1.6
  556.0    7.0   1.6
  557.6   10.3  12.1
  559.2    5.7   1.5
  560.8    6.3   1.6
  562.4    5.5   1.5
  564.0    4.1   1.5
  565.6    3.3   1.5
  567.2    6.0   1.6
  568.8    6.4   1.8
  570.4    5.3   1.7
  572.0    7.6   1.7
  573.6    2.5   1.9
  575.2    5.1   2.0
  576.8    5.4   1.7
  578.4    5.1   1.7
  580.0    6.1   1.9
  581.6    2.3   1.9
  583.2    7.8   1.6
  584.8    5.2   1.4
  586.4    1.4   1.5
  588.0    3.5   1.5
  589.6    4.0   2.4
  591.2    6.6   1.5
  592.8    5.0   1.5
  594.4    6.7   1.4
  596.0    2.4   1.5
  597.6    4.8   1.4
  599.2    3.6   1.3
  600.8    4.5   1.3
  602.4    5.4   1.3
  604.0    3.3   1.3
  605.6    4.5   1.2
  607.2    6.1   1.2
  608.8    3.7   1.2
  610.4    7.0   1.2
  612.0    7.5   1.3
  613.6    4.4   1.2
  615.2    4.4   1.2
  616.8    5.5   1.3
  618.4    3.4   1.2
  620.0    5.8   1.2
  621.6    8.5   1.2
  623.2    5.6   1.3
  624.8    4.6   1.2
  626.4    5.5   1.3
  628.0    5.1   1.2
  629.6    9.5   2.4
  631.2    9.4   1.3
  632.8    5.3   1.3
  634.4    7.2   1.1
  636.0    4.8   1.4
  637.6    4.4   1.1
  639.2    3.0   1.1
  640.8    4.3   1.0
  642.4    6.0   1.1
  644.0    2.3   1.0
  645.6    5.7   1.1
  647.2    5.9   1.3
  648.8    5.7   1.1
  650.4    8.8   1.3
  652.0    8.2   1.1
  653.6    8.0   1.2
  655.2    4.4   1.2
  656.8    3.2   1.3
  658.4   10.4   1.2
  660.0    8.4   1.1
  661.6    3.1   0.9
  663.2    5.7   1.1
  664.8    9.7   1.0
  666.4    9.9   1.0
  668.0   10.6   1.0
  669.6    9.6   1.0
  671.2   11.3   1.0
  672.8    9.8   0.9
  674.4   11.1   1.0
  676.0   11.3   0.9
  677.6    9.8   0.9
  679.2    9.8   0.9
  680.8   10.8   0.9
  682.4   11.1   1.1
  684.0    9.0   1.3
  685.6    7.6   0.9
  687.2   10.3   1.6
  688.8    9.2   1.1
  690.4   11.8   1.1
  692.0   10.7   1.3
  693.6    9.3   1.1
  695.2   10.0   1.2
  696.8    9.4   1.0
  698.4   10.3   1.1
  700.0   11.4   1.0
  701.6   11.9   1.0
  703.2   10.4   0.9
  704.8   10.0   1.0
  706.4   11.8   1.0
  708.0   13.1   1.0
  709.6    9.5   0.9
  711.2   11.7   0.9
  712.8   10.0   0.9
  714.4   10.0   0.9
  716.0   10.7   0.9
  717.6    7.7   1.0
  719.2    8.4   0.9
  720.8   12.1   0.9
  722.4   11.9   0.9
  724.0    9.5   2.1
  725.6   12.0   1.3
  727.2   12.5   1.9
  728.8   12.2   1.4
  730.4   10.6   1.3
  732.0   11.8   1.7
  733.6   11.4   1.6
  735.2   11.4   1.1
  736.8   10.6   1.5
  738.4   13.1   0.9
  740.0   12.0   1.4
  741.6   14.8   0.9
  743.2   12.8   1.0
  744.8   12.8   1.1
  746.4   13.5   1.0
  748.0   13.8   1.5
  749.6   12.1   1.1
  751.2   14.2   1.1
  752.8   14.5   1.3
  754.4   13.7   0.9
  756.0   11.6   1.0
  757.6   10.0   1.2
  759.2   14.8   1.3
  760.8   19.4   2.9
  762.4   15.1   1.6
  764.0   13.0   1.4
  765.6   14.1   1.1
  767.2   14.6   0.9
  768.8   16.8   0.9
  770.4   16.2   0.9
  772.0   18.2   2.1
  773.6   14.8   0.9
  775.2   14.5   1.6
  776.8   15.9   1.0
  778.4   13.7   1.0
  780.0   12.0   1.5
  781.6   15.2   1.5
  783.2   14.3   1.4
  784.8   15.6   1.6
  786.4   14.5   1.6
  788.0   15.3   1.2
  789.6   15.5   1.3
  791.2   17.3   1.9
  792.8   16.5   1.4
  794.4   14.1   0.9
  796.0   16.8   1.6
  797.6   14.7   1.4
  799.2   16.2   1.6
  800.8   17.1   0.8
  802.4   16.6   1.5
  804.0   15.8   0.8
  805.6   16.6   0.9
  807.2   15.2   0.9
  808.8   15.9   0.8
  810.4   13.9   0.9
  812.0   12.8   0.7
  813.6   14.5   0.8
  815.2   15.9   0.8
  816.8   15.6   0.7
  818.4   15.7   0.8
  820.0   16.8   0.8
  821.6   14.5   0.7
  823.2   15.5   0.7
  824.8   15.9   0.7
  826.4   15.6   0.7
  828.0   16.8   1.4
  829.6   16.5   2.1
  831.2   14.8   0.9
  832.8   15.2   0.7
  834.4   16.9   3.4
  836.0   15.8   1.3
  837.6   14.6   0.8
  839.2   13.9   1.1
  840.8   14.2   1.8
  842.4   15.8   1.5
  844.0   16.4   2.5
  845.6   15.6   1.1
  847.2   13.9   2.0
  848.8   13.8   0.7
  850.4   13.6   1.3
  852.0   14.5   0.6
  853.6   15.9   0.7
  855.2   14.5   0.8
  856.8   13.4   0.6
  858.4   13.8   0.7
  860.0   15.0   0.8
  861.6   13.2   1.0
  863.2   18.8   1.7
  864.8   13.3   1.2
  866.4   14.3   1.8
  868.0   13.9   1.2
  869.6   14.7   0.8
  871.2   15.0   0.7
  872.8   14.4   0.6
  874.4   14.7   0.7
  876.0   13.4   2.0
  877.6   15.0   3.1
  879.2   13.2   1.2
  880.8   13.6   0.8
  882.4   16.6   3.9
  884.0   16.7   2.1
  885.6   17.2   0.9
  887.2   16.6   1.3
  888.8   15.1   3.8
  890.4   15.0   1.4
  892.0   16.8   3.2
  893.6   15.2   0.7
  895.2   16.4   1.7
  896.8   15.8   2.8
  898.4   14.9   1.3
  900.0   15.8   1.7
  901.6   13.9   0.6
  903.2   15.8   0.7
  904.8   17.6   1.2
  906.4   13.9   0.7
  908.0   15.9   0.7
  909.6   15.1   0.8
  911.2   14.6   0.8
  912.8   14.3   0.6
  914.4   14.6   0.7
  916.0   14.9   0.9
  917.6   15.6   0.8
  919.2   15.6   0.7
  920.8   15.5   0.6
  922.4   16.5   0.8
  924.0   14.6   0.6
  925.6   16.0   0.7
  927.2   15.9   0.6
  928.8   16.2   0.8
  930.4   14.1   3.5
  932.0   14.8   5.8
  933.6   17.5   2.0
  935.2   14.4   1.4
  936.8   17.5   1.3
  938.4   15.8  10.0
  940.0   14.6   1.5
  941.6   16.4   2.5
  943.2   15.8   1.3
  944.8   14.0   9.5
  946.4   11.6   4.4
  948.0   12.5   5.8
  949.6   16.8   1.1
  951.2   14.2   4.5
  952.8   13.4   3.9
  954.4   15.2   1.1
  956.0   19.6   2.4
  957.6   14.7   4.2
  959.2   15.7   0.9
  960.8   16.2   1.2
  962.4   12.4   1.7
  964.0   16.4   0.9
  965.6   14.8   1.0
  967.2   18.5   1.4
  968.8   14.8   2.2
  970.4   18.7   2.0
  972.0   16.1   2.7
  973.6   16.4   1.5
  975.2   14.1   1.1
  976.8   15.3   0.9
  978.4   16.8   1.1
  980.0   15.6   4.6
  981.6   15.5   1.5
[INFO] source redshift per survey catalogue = 0.67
